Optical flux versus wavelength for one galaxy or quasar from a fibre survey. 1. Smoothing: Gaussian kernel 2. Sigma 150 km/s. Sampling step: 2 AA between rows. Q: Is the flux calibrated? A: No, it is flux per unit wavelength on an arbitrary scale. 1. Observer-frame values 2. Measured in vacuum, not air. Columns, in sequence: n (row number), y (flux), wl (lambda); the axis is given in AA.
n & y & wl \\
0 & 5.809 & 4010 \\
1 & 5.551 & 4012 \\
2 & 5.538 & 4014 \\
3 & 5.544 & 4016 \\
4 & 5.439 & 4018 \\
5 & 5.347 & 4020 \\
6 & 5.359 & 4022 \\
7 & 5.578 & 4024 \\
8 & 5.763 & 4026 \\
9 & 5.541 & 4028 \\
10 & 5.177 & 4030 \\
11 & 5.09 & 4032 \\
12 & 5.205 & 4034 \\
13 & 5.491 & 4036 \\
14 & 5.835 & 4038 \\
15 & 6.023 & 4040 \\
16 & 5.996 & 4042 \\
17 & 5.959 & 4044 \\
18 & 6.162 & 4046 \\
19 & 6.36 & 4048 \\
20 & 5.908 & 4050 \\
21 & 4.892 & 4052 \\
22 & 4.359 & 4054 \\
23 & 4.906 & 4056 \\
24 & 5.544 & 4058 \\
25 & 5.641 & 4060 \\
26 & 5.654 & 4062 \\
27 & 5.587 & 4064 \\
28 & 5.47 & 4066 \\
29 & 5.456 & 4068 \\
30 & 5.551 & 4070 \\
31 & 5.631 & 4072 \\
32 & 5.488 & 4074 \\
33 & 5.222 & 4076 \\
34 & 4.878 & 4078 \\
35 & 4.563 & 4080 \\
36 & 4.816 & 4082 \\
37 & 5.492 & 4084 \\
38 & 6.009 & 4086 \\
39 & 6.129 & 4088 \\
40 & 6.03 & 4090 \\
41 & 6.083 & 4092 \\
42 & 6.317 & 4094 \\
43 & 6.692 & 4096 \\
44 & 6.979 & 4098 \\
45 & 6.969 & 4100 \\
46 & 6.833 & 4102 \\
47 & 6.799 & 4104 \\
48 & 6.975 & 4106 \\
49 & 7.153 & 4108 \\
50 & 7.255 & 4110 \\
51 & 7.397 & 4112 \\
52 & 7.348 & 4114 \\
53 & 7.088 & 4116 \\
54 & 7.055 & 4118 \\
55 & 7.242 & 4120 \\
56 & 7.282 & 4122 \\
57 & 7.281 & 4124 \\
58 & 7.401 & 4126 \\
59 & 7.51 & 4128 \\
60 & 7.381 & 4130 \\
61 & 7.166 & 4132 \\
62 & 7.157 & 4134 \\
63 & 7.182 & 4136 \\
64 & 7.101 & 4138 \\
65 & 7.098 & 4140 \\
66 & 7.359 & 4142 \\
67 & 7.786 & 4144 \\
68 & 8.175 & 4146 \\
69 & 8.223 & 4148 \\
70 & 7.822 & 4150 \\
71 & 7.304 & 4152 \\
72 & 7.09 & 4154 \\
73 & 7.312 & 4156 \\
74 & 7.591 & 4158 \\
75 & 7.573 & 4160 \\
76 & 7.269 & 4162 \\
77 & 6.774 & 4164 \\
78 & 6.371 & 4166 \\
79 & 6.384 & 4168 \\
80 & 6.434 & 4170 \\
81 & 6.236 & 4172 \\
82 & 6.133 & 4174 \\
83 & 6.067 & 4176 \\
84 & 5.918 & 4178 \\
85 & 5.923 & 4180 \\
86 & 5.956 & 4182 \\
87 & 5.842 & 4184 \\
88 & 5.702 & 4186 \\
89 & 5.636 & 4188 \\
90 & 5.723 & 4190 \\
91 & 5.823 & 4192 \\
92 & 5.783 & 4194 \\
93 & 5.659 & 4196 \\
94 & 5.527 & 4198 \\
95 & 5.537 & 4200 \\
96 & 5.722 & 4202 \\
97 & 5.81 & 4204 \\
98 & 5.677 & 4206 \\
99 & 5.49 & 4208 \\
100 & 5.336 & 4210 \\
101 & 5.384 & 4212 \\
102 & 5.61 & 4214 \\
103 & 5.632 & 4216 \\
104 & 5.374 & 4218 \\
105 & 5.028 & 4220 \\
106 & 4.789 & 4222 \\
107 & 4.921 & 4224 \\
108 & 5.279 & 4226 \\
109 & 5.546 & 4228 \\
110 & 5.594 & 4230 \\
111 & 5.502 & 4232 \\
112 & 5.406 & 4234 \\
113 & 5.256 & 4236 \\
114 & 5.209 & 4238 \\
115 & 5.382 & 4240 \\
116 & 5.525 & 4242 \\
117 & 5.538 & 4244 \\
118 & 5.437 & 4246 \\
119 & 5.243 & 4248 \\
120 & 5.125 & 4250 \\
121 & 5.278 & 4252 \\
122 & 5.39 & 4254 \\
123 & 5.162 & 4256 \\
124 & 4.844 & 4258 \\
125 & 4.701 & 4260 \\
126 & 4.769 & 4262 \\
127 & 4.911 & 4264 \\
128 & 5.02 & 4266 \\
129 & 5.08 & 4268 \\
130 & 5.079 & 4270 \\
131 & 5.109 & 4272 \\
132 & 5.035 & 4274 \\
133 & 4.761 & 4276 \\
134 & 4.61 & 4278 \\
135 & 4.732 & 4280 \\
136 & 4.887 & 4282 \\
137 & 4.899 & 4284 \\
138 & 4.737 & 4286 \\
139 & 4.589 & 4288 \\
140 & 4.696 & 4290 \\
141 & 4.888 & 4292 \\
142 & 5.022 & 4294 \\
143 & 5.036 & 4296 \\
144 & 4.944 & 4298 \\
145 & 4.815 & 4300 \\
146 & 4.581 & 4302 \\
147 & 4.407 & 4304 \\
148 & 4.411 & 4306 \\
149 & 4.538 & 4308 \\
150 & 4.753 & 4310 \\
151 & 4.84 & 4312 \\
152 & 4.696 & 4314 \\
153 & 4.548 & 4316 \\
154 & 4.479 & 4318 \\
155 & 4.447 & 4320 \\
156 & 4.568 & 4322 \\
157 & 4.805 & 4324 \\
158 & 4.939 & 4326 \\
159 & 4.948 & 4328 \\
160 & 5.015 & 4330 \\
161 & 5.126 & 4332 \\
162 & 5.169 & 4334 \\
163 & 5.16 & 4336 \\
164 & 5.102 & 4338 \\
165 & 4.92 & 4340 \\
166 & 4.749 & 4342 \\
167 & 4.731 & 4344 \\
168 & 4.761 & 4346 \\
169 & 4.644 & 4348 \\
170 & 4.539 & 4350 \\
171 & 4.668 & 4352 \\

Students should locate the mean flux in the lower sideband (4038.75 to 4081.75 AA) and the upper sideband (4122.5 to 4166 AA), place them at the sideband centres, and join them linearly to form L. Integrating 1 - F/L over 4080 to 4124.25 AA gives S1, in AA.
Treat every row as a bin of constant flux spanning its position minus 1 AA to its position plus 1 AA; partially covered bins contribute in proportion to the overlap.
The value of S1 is -1.3 AA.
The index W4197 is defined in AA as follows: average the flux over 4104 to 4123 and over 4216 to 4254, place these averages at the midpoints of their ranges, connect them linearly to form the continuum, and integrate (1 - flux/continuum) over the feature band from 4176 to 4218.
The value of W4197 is 1.49 AA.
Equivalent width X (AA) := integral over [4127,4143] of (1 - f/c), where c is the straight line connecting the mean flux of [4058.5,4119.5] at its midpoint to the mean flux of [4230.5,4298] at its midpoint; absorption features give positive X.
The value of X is -3.75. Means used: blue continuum 6.16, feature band 7.24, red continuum 5.06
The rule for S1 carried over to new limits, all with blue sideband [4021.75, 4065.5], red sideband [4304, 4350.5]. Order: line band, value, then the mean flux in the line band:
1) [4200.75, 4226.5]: -1.6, 5.39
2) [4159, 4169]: -3.2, 6.87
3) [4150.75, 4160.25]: -3.9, 7.37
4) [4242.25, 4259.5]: -0.9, 5.25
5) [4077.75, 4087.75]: 0.4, 5.25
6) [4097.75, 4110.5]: -3.8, 6.99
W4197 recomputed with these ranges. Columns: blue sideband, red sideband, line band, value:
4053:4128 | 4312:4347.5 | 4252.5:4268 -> 0.7 AA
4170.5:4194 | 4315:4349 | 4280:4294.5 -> 1.0 AA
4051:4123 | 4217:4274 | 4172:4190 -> -1.1 AA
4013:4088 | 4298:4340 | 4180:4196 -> -2.1 AA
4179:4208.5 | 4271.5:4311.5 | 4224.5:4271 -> -0.3 AA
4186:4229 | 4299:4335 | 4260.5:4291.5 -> 1.0 AA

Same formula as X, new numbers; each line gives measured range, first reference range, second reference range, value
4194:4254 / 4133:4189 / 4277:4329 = 4.9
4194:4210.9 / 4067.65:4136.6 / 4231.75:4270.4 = 0.0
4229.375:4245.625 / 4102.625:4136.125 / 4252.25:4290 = 0.0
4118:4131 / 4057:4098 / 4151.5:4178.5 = -2.3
